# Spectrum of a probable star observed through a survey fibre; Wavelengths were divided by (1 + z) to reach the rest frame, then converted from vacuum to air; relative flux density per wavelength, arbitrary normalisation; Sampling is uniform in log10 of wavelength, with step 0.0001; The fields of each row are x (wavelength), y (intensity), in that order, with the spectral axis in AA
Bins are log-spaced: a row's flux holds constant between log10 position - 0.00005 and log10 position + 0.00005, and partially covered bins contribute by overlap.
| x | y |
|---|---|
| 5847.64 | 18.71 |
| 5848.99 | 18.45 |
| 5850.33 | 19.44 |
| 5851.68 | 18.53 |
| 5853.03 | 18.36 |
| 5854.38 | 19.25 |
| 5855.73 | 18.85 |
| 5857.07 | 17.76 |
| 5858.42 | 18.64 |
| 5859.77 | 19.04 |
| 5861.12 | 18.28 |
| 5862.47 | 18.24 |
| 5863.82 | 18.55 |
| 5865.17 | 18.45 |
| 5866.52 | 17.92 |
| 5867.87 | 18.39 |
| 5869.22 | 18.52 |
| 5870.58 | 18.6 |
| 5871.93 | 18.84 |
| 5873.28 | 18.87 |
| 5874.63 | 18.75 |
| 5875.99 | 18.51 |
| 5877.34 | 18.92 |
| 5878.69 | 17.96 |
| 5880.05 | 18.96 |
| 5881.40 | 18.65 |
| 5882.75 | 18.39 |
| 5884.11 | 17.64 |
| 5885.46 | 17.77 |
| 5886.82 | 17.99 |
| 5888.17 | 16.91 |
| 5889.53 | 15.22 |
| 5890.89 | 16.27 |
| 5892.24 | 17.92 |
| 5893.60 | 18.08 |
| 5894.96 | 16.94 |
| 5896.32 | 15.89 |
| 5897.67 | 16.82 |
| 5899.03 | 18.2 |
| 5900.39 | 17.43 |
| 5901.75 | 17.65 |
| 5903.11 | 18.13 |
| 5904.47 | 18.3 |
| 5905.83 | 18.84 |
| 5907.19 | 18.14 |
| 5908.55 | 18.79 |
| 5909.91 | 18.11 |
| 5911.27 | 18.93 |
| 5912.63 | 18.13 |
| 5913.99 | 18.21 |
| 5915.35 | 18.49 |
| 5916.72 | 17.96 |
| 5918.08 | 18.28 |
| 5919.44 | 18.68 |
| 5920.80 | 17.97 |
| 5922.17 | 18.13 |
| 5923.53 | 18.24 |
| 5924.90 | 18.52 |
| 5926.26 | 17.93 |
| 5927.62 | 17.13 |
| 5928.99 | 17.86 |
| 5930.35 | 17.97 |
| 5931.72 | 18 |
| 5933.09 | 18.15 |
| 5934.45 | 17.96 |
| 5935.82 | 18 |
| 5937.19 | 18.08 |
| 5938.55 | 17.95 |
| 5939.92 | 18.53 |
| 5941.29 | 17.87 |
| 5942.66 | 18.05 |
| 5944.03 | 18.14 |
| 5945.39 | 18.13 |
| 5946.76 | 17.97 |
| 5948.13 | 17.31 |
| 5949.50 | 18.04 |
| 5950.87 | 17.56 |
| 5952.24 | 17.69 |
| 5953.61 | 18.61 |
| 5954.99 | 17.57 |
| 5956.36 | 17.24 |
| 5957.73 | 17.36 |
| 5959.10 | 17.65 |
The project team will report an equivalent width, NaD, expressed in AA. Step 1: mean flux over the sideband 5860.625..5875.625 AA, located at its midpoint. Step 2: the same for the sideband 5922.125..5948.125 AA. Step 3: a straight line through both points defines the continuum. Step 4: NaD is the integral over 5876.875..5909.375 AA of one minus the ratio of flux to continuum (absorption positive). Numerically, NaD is 1.0 AA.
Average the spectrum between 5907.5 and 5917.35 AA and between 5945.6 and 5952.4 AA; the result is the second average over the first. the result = 0.97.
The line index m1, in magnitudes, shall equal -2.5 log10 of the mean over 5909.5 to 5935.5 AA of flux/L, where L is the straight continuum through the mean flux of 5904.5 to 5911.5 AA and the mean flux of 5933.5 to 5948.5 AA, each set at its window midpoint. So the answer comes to 0.010 mag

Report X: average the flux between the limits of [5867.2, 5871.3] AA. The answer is 18.5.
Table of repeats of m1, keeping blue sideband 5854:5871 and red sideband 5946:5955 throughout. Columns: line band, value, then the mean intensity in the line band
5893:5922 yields 0.01 mag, 18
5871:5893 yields 0.02 mag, 18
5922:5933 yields 0.00 mag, 18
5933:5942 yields -0.01 mag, 18.1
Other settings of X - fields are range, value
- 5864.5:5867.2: 18.2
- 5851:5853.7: 18.4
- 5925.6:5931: 17.7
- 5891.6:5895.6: 17.6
